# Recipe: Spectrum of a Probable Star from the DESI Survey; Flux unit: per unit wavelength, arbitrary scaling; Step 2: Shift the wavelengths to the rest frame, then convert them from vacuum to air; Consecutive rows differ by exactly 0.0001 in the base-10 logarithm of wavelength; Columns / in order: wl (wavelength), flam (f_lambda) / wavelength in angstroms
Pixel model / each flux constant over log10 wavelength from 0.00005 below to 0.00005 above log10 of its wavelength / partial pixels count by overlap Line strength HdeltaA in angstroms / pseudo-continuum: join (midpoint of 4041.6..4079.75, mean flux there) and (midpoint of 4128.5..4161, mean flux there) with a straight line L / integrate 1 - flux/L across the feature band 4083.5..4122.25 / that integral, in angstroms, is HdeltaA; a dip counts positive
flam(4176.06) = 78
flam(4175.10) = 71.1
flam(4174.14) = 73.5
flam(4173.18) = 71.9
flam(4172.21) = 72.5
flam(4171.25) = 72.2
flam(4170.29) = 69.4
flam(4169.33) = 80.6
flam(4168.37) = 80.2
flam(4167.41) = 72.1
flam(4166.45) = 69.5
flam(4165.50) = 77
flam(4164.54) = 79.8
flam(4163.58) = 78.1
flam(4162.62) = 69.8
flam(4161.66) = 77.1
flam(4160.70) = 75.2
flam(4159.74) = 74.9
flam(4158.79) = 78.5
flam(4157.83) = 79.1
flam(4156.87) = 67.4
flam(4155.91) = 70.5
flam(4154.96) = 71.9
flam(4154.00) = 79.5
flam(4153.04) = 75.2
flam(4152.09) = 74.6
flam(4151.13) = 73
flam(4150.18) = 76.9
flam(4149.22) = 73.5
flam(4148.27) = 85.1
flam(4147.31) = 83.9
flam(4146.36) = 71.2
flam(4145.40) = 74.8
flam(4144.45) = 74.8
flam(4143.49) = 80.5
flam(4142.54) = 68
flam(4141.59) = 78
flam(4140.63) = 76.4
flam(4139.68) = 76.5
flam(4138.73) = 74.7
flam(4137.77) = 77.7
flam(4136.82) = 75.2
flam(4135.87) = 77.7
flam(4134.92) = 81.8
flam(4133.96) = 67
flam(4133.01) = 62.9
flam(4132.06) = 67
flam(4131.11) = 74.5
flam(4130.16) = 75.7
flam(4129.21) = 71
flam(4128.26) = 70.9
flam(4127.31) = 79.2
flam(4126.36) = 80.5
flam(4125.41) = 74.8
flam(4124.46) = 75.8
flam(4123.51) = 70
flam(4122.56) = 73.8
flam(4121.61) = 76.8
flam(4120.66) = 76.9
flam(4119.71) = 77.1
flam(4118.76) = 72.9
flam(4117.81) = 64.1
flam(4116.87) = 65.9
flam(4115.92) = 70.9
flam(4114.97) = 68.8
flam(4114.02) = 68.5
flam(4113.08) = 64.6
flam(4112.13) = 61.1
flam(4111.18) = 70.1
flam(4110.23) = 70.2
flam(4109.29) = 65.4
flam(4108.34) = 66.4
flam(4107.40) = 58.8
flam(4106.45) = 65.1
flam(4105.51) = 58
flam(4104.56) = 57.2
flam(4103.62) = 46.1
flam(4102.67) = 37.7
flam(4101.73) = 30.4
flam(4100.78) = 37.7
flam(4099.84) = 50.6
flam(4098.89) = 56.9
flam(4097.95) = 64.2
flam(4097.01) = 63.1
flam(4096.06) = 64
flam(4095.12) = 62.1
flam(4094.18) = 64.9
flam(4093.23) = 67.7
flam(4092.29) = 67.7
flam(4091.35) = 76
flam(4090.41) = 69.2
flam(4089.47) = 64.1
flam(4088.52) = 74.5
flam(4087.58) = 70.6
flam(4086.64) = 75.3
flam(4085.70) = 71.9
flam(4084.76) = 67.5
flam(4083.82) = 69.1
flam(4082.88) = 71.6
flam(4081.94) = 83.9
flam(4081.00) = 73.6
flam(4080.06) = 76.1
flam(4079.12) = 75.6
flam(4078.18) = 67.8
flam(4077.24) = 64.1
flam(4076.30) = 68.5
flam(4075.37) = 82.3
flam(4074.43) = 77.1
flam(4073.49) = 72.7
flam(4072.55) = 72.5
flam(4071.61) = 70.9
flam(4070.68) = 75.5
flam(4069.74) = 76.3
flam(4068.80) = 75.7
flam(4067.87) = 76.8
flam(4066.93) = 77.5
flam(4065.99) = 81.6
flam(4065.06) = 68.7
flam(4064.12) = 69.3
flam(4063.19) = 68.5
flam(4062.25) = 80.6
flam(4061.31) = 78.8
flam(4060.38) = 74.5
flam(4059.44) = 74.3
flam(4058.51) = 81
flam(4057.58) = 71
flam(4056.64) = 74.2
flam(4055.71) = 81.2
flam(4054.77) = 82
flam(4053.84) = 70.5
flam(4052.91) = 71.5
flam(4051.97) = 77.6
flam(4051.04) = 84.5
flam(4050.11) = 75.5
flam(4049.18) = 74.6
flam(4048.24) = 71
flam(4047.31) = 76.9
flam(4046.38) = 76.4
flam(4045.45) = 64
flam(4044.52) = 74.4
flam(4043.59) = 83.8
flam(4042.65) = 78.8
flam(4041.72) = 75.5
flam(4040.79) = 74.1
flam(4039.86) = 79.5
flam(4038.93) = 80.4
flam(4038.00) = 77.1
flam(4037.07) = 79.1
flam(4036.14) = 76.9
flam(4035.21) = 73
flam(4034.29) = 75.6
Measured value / 5.5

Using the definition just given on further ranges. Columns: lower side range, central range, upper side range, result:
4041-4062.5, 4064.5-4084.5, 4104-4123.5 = -0.3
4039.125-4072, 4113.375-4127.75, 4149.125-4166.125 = 0.5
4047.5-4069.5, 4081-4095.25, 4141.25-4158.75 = 0.9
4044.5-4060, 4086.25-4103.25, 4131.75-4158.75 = 3.3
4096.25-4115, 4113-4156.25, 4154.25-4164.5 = -4.7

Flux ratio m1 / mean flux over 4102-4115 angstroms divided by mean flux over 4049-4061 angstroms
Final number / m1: 0.79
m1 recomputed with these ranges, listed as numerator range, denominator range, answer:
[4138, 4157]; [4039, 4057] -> 0.99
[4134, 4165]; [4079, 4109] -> 1.19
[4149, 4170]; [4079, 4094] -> 1.05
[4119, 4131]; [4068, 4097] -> 1.05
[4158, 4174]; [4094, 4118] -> 1.26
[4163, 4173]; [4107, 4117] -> 1.13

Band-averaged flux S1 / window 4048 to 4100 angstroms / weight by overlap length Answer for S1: 72.4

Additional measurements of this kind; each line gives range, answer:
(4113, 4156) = 74.1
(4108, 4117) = 67.2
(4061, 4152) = 70.2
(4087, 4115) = 61.3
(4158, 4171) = 75.6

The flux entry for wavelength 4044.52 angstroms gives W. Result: 74.4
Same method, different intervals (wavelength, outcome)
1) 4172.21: 72.5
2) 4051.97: 77.6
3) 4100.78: 37.7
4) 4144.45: 74.8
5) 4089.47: 64.1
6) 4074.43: 77.1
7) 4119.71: 77.1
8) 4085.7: 71.9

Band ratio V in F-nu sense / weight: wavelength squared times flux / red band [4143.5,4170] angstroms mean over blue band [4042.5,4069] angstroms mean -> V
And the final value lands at 1.1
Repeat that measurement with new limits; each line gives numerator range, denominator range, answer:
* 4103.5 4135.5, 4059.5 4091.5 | 0.97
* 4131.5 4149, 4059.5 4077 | 1.04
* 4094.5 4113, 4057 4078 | 0.78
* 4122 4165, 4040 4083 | 1.04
